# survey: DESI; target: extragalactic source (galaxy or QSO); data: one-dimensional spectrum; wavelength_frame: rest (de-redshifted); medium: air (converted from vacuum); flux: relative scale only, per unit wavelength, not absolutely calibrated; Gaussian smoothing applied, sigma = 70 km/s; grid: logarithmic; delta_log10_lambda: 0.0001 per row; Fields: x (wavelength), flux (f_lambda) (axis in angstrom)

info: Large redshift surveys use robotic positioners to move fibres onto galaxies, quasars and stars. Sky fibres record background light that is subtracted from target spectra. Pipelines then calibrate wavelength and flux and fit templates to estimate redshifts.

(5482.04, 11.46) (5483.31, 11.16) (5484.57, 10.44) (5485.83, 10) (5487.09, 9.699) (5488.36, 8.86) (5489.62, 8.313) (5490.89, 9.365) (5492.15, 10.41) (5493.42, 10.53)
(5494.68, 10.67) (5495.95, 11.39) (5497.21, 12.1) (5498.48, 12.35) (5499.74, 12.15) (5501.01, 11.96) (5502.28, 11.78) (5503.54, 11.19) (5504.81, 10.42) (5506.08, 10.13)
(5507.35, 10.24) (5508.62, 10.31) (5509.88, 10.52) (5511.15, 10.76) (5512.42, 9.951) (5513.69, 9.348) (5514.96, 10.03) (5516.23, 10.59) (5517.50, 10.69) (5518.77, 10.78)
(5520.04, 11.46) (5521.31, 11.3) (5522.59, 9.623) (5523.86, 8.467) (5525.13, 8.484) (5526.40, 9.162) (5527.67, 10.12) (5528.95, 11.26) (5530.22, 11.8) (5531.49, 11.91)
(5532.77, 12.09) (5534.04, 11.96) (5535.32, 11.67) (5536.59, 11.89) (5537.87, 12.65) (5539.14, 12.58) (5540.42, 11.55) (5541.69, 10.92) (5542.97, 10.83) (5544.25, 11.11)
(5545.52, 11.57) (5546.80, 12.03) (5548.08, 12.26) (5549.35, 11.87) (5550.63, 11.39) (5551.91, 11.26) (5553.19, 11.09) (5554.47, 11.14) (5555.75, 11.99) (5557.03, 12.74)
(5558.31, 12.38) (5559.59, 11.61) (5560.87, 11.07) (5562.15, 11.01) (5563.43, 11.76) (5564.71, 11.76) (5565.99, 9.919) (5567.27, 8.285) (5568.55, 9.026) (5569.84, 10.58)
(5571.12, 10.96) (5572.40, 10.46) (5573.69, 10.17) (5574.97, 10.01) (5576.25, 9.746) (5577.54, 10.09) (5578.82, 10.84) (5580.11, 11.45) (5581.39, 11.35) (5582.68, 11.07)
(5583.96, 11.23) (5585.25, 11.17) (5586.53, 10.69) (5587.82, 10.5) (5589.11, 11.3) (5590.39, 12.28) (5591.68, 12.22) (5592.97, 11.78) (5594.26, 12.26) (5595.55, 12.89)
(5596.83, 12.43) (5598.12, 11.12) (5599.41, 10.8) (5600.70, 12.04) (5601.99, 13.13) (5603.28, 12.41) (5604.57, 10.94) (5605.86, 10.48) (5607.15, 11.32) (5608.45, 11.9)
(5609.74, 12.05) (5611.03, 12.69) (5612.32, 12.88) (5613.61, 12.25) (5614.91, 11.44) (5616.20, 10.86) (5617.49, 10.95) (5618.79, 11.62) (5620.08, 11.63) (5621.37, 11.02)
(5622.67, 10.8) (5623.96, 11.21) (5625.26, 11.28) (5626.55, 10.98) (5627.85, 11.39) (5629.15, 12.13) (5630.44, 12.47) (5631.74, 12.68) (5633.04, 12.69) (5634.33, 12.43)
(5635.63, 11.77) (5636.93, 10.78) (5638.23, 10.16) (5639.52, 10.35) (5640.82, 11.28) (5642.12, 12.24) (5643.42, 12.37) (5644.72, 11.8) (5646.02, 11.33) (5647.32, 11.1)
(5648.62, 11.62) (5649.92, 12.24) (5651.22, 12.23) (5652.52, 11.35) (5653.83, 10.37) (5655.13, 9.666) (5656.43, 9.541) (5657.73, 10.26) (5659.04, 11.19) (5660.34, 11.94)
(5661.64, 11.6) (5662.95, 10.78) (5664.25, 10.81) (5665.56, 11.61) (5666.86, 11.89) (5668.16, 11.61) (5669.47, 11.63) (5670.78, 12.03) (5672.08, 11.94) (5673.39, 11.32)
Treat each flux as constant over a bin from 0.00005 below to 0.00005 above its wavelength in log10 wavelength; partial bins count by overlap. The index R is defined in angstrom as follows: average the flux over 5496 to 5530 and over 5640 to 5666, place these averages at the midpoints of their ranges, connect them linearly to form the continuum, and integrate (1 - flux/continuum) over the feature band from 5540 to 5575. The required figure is -1.0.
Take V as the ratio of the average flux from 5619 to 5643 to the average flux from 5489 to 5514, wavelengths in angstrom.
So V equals 1.1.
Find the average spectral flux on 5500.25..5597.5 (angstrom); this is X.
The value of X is 11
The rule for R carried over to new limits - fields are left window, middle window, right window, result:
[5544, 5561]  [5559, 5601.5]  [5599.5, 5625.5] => 2.3 angstrom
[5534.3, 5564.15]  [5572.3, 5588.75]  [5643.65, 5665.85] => 1.2 angstrom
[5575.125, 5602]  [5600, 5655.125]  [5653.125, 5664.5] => -3.1 angstrom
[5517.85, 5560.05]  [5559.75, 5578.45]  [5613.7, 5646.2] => 1.6 angstrom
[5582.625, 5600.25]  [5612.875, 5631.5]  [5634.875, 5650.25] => 0.0 angstrom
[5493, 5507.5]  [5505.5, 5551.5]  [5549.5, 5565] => 2.1 angstrom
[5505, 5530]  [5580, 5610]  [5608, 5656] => -1.3 angstrom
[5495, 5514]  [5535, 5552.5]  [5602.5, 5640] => -0.8 angstrom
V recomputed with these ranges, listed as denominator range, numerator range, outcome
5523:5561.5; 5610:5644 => 1.02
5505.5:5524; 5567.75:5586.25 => 1.02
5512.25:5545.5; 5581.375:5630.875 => 1.07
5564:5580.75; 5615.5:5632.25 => 1.12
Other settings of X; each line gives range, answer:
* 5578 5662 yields 11.5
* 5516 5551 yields 11.1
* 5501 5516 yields 10.5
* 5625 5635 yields 12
